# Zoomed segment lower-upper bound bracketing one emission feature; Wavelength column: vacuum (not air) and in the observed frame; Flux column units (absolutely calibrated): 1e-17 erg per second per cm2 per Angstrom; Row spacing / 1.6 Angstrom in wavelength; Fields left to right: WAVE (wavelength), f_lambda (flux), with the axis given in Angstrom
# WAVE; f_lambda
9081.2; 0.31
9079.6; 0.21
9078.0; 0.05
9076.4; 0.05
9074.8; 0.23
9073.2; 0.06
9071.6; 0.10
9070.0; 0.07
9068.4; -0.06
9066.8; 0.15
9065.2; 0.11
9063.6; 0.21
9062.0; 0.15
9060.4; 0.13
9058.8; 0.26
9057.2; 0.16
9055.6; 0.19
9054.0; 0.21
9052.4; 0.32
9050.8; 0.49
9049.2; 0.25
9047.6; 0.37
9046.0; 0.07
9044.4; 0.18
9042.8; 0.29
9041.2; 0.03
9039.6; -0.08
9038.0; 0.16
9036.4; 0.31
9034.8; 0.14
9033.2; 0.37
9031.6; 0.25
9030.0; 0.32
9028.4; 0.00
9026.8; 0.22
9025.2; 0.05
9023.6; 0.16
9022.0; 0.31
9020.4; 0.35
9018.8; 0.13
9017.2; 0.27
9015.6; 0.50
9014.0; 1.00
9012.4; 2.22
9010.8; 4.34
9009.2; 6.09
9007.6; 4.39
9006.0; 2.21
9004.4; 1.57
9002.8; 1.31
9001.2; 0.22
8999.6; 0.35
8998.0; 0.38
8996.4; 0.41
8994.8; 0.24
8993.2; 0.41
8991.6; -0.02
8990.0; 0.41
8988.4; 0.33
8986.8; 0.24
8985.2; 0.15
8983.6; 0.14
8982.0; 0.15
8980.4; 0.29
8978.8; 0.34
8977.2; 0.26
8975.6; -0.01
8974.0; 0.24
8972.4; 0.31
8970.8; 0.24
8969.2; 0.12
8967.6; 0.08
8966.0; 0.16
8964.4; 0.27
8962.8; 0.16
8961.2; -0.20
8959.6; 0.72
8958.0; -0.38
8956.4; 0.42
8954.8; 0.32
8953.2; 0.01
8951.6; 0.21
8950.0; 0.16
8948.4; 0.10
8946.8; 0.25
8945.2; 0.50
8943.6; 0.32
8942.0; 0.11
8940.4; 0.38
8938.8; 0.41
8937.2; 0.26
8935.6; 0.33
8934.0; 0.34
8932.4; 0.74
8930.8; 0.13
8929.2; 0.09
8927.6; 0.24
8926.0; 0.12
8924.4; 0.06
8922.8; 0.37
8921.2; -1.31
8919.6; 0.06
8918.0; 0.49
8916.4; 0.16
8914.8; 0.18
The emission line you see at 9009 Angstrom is H-beta 4861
